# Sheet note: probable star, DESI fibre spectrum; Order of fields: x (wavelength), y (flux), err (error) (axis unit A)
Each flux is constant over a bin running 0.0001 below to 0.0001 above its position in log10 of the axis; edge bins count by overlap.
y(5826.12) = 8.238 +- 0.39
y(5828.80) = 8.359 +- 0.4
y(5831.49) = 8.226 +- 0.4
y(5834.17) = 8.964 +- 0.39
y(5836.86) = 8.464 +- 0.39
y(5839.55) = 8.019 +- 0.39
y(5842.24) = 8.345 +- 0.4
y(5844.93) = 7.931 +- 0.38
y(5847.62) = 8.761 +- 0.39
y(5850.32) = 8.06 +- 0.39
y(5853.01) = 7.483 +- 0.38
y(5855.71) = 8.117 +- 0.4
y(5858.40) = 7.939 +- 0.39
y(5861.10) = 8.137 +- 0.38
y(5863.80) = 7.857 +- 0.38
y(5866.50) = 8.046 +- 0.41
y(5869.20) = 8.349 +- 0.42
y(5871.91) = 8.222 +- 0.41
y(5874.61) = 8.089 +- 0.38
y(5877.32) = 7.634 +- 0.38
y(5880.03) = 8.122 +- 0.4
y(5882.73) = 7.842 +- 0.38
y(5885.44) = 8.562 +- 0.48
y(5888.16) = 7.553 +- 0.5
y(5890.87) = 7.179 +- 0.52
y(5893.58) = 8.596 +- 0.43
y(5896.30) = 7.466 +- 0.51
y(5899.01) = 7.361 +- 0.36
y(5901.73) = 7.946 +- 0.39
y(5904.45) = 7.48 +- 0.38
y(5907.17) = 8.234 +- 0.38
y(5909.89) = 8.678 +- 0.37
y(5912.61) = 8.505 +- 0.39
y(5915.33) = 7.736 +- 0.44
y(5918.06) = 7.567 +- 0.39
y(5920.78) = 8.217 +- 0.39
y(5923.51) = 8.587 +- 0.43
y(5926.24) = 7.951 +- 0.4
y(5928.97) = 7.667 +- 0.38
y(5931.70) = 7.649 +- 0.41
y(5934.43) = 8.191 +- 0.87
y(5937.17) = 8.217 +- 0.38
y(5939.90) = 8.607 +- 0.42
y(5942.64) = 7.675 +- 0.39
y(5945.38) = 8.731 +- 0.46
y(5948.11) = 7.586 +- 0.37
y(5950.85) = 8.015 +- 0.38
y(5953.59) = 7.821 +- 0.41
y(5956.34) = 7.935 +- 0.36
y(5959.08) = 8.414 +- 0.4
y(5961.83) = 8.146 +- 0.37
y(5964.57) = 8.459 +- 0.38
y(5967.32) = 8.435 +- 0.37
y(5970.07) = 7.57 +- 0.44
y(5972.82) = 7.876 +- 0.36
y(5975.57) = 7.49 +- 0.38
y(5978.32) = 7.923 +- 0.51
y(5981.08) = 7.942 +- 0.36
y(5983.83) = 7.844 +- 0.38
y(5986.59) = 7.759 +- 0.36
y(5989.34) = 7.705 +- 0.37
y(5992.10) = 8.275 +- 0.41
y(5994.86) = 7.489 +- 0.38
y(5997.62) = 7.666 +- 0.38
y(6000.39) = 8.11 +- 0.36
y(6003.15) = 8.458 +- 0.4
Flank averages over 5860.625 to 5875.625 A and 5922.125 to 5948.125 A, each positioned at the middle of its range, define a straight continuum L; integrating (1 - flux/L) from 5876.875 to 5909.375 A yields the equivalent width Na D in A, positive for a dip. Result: 1.0 A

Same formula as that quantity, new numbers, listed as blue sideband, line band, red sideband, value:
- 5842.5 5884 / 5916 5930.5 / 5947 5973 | 0.11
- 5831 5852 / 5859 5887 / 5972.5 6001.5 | 0.50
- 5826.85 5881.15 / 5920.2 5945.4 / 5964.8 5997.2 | -0.45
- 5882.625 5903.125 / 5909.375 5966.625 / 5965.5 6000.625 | -2.03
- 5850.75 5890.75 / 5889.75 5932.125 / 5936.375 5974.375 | 0.52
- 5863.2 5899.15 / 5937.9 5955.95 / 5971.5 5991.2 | -0.50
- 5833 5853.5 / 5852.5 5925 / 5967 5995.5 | 1.28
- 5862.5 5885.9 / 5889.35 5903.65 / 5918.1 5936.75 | 0.61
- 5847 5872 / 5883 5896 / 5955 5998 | 0.19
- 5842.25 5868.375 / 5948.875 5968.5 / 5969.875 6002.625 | -0.69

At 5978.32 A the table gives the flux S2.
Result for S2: 7.923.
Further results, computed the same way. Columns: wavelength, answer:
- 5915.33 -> 7.736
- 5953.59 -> 7.821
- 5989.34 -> 7.705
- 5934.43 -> 8.191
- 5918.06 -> 7.567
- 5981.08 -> 7.942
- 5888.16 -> 7.553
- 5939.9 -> 8.607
